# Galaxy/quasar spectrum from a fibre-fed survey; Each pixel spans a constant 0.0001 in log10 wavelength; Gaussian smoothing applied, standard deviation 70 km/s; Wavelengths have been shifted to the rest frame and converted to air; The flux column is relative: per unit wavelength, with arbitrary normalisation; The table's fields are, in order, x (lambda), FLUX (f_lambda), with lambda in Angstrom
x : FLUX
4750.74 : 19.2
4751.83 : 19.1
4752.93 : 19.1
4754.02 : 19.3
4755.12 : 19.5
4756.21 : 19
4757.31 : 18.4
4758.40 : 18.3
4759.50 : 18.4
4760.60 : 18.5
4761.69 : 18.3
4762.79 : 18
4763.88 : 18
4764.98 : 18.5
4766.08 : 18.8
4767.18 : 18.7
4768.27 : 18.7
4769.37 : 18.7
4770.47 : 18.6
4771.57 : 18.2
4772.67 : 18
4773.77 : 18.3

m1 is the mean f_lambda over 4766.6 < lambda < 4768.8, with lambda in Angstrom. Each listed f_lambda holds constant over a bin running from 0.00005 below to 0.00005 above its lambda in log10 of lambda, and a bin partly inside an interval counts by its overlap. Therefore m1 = 18.7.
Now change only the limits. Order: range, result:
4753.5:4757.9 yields 19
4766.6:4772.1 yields 18.6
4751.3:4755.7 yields 19.2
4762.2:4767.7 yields 18.4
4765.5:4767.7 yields 18.7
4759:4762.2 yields 18.4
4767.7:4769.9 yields 18.7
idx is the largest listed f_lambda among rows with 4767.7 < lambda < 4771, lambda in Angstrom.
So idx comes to 18.7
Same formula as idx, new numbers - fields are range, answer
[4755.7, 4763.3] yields 19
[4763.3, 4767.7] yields 18.8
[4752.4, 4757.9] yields 19.5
